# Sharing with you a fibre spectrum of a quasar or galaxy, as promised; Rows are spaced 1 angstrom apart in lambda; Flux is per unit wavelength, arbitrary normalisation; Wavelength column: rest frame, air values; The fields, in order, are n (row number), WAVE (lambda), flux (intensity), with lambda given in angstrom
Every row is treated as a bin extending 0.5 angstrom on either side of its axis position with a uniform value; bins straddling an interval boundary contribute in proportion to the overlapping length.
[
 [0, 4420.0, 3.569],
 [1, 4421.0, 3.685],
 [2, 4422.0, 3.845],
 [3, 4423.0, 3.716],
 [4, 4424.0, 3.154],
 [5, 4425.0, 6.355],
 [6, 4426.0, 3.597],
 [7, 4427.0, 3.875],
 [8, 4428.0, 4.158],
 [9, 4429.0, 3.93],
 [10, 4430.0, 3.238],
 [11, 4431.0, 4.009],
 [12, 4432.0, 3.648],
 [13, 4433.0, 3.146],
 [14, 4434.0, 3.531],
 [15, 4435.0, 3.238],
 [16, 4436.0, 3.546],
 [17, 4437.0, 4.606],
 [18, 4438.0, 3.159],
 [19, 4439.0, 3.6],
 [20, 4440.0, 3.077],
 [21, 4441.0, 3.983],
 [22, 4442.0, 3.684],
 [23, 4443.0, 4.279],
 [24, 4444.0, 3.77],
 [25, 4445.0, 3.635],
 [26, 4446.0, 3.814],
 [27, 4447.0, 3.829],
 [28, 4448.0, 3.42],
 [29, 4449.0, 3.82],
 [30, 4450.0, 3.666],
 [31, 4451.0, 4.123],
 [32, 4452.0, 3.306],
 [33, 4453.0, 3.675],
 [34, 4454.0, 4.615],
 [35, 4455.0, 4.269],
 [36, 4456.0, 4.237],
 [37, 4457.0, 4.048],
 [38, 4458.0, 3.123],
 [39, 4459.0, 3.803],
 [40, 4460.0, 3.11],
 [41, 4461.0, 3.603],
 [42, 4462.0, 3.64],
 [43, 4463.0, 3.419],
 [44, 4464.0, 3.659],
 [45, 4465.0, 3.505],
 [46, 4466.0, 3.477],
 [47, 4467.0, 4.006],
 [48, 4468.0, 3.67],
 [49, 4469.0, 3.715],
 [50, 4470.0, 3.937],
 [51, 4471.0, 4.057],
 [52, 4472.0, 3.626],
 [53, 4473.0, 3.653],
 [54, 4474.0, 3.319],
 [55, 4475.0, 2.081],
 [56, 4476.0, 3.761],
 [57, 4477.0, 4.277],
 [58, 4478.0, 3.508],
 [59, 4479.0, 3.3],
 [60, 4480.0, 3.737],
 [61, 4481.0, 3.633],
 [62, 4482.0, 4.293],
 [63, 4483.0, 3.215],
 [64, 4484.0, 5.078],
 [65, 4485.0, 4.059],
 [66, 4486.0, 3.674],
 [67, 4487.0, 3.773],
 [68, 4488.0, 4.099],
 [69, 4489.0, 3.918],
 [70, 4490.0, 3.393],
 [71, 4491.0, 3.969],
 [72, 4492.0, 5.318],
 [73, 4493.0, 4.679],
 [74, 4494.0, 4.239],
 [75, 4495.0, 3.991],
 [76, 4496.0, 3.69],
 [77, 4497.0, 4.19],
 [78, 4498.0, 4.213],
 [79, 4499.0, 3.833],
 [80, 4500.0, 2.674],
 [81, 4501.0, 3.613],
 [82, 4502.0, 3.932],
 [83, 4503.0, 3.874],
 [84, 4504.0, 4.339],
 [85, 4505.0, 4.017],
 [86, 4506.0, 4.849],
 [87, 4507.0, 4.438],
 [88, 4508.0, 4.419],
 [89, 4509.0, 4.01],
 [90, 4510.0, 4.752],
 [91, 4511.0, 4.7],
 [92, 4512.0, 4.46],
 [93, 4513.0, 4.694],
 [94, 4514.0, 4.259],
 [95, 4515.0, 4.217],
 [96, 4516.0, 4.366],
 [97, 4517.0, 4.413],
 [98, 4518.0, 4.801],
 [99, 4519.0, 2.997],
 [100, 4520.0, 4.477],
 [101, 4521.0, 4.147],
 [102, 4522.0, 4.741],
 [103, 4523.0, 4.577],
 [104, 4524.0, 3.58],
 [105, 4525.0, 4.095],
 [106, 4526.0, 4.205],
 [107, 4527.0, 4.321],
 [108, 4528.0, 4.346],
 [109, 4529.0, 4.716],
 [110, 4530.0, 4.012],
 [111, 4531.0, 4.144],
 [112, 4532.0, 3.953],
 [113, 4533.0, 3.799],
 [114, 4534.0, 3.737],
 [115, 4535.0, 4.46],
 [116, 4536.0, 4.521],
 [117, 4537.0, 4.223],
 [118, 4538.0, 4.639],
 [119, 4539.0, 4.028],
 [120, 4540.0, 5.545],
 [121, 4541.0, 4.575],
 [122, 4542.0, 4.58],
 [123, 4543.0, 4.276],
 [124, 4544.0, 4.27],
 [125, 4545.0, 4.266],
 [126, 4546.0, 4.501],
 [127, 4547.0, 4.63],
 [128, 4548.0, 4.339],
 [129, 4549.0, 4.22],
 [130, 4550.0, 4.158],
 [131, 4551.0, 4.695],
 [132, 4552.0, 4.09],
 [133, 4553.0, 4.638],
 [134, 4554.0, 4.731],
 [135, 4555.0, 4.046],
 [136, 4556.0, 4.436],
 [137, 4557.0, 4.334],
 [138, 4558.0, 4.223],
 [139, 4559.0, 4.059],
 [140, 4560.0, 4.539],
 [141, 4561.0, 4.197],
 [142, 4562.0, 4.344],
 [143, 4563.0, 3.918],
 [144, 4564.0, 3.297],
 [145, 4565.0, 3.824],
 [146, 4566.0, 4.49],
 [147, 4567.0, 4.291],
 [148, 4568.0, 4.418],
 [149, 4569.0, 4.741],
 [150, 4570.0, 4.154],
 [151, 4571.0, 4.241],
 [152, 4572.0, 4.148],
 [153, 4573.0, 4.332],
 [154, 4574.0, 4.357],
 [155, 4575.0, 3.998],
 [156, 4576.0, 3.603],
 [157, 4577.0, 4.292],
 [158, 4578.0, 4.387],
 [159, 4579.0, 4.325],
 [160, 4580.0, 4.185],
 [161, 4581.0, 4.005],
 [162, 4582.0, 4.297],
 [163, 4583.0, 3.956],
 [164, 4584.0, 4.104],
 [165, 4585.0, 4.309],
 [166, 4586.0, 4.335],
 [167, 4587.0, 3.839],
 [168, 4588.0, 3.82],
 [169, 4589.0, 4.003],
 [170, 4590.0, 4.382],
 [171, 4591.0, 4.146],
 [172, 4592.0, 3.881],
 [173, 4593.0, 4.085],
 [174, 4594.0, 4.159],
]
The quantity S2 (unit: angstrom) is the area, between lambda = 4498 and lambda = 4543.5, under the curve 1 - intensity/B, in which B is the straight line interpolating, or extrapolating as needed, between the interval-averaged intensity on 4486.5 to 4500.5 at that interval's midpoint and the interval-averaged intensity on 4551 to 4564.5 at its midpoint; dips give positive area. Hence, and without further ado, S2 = -1.7 angstrom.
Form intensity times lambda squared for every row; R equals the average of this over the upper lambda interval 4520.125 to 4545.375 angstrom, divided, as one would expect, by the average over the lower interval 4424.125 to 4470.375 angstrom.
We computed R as 1.19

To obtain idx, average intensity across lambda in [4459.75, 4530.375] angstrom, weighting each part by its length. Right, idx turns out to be 3.99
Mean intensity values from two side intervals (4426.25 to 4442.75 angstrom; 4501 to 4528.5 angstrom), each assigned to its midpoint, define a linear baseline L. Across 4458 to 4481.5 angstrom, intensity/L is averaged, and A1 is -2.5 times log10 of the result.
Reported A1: 0.10 mag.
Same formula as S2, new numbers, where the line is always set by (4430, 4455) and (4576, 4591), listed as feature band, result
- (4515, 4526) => -0.7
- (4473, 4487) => 0.5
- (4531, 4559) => -2.3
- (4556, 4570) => -0.5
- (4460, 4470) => 0.4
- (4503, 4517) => -1.7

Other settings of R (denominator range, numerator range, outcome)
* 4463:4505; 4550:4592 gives 1.14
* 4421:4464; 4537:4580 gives 1.21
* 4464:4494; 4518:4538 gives 1.12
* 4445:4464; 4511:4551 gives 1.19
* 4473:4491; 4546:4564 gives 1.20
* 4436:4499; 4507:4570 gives 1.17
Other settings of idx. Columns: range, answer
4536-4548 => 4.5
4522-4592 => 4.25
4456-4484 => 3.64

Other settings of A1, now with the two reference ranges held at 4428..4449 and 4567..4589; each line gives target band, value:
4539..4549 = -0.12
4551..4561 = -0.07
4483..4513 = -0.07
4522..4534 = -0.04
